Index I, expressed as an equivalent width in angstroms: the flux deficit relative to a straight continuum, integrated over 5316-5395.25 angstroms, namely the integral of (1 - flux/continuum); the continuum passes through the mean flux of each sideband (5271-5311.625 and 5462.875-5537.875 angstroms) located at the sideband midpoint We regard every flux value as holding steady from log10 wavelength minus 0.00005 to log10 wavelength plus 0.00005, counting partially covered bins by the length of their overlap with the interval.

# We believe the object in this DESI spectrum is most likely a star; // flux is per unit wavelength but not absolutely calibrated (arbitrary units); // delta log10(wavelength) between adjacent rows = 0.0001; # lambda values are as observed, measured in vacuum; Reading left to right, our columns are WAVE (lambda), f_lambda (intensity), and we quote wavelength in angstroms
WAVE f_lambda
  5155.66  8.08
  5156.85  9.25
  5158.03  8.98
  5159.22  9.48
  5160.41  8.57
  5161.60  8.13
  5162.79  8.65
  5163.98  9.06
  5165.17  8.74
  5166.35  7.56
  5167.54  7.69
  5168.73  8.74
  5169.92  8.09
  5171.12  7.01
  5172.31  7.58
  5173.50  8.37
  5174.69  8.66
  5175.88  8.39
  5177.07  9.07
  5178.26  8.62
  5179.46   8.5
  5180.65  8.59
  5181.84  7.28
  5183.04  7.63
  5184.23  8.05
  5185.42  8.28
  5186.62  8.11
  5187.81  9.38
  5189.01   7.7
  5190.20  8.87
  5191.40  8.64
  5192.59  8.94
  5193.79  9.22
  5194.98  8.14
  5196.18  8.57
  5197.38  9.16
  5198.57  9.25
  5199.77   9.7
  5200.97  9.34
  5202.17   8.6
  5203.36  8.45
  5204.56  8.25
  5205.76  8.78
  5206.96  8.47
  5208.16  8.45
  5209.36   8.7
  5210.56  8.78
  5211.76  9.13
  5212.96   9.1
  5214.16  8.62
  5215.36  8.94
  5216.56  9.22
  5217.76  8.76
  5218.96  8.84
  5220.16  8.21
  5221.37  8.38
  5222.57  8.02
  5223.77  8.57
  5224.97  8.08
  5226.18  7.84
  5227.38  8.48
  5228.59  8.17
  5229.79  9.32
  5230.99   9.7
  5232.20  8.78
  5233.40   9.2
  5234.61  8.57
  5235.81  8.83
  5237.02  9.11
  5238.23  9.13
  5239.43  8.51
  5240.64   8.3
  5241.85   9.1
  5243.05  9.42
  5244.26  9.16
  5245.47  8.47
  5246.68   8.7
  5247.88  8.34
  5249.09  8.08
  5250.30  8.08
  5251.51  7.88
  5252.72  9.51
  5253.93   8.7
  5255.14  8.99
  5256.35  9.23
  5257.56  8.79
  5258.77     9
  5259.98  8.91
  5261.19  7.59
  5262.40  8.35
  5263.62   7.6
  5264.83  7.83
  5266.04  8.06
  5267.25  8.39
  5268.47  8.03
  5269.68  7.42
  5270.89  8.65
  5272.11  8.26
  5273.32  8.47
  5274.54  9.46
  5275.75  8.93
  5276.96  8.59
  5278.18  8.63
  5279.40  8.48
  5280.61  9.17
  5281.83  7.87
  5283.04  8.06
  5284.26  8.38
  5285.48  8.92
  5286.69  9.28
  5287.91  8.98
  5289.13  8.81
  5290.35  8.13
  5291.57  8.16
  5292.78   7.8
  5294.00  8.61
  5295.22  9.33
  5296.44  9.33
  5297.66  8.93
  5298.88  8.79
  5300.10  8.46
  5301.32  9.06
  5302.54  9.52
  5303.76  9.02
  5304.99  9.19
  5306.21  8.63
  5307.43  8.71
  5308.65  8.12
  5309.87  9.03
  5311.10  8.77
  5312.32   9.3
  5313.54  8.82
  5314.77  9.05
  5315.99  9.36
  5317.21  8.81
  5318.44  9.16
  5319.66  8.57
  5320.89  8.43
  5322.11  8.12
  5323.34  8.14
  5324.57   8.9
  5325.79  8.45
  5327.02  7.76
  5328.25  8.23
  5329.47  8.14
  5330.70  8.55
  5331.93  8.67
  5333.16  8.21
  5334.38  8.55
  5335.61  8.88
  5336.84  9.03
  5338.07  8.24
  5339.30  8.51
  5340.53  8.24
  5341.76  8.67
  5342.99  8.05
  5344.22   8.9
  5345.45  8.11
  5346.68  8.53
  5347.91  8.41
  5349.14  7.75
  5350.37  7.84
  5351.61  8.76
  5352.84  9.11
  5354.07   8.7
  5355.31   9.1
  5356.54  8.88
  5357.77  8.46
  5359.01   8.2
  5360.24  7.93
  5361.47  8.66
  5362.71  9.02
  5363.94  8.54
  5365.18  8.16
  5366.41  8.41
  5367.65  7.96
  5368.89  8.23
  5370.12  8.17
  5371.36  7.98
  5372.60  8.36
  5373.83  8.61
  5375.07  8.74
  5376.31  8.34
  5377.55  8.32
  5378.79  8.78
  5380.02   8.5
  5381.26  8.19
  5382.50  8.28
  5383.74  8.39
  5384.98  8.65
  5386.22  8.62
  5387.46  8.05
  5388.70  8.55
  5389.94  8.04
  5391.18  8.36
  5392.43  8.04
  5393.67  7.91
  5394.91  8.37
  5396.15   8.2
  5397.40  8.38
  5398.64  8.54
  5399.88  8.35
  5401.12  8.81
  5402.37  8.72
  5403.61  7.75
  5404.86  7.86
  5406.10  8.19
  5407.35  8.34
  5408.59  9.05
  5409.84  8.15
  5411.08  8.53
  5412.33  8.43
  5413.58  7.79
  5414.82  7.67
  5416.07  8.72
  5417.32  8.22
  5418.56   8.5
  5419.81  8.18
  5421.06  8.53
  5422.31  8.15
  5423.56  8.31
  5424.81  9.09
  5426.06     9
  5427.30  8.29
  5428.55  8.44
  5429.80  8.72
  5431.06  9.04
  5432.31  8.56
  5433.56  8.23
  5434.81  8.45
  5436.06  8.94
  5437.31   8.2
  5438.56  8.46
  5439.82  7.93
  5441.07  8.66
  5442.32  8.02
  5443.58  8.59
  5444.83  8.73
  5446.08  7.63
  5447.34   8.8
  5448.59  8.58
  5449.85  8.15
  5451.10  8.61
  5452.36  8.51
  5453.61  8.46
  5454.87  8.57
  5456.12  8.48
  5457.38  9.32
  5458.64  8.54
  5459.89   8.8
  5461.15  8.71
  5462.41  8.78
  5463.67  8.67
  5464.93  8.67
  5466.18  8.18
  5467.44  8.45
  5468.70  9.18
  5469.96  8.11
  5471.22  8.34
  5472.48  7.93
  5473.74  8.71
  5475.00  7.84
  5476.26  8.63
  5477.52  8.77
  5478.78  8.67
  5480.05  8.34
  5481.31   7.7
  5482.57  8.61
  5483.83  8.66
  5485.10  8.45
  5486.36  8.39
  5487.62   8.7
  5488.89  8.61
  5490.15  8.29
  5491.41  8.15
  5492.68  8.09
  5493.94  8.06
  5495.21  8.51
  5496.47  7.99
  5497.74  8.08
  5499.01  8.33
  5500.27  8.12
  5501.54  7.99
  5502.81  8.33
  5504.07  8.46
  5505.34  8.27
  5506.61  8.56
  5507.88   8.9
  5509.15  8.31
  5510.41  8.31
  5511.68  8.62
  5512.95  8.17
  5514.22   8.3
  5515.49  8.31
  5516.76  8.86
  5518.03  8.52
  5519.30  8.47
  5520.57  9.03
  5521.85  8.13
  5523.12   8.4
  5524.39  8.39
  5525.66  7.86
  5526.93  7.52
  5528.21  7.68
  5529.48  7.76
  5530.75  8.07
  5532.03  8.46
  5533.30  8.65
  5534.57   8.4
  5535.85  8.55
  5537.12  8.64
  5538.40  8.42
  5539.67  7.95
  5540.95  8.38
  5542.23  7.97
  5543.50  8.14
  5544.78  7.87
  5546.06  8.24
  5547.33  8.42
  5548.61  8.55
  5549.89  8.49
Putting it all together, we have 1.64 angstroms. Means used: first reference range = 8.72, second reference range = 8.36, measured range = 8.43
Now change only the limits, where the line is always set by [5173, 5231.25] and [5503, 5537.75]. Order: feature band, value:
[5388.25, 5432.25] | 0.3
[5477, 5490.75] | -0.1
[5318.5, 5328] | 0.1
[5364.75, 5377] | 0.3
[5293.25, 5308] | -0.7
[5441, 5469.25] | -0.5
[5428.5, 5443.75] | -0.1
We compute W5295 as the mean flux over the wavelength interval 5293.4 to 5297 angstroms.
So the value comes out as 9.08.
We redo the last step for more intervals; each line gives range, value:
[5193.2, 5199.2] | 8.88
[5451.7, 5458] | 8.67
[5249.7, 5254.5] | 8.54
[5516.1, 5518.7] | 8.69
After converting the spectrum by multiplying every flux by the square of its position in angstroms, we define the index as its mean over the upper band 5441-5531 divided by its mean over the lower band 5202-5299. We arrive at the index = 1.06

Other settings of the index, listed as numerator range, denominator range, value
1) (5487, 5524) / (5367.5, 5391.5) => 1.05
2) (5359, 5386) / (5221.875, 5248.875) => 1.01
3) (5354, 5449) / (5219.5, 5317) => 1.02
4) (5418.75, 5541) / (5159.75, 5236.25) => 1.09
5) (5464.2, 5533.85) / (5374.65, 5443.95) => 1.03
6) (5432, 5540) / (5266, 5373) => 1.04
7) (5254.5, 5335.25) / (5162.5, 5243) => 1.04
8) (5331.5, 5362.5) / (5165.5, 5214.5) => 1.06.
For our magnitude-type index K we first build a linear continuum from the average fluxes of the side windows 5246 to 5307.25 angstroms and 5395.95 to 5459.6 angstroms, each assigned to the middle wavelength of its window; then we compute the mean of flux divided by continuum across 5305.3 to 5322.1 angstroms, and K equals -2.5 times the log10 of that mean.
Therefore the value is -0.03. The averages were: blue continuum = 8.59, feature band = 8.81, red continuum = 8.44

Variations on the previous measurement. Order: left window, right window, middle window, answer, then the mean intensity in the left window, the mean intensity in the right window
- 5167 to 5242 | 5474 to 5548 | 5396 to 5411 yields 0.00 mag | 8.58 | 8.32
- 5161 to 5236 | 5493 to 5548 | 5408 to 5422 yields 0.01 mag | 8.55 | 8.29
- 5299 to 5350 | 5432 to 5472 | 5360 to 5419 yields 0.03 mag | 8.61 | 8.51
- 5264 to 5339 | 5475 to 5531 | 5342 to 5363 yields 0.01 mag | 8.61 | 8.32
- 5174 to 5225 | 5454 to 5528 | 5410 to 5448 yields 0.00 mag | 8.62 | 8.41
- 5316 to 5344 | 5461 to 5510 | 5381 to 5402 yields 0.01 mag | 8.49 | 8.4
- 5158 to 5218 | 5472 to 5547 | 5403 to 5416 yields 0.03 mag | 8.56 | 8.32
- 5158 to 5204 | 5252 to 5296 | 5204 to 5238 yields -0.02 mag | 8.5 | 8.54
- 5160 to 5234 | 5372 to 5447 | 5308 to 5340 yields -0.02 mag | 8.55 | 8.39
